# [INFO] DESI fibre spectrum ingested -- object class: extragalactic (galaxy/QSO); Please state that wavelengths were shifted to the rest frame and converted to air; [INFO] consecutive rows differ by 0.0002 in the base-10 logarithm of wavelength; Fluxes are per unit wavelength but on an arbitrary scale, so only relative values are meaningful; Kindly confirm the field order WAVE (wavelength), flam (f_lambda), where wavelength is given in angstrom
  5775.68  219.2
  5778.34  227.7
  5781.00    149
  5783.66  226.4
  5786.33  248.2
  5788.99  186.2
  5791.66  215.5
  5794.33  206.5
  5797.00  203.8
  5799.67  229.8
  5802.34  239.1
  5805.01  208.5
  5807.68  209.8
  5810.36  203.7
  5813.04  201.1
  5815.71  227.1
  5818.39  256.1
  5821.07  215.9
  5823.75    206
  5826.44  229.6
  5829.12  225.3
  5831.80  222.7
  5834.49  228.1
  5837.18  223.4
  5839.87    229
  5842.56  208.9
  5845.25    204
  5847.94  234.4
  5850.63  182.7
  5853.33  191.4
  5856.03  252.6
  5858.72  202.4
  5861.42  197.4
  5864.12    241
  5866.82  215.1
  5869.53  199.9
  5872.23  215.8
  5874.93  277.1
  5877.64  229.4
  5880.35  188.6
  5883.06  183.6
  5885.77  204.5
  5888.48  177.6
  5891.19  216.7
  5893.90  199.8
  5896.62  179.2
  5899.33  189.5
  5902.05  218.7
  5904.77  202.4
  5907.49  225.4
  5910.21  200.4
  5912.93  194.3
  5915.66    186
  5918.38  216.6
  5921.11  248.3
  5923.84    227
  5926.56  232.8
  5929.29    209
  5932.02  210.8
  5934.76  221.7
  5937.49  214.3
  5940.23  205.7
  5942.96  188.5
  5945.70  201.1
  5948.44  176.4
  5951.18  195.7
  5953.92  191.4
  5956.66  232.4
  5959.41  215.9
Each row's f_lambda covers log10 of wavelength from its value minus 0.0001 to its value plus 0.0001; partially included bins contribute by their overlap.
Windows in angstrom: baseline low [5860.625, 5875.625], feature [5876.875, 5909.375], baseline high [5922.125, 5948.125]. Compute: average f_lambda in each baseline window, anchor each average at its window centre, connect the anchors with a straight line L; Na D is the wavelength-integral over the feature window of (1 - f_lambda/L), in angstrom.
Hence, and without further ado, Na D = 2.7 angstrom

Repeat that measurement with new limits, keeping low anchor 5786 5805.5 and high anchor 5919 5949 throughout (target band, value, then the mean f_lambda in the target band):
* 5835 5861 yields 0.1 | 214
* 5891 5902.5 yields 0.9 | 198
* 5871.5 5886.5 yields -0.2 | 217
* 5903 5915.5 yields 0.6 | 204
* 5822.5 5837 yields -0.5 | 222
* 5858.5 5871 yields 0.2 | 212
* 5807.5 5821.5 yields -0.3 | 220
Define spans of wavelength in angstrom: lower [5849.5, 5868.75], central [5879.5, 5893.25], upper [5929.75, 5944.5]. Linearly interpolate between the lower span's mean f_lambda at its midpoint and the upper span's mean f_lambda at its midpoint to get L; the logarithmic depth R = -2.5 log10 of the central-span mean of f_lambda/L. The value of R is 0.08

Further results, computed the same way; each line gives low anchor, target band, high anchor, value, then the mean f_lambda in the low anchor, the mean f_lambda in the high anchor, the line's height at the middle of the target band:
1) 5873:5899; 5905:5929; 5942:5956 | -0.08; 206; 193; 199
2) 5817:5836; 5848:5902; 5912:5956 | 0.05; 226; 208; 218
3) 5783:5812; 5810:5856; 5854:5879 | 0.01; 216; 225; 220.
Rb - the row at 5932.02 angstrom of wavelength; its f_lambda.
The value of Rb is 210.8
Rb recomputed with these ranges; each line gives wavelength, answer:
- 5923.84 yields 227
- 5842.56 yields 208.9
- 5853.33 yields 191.4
